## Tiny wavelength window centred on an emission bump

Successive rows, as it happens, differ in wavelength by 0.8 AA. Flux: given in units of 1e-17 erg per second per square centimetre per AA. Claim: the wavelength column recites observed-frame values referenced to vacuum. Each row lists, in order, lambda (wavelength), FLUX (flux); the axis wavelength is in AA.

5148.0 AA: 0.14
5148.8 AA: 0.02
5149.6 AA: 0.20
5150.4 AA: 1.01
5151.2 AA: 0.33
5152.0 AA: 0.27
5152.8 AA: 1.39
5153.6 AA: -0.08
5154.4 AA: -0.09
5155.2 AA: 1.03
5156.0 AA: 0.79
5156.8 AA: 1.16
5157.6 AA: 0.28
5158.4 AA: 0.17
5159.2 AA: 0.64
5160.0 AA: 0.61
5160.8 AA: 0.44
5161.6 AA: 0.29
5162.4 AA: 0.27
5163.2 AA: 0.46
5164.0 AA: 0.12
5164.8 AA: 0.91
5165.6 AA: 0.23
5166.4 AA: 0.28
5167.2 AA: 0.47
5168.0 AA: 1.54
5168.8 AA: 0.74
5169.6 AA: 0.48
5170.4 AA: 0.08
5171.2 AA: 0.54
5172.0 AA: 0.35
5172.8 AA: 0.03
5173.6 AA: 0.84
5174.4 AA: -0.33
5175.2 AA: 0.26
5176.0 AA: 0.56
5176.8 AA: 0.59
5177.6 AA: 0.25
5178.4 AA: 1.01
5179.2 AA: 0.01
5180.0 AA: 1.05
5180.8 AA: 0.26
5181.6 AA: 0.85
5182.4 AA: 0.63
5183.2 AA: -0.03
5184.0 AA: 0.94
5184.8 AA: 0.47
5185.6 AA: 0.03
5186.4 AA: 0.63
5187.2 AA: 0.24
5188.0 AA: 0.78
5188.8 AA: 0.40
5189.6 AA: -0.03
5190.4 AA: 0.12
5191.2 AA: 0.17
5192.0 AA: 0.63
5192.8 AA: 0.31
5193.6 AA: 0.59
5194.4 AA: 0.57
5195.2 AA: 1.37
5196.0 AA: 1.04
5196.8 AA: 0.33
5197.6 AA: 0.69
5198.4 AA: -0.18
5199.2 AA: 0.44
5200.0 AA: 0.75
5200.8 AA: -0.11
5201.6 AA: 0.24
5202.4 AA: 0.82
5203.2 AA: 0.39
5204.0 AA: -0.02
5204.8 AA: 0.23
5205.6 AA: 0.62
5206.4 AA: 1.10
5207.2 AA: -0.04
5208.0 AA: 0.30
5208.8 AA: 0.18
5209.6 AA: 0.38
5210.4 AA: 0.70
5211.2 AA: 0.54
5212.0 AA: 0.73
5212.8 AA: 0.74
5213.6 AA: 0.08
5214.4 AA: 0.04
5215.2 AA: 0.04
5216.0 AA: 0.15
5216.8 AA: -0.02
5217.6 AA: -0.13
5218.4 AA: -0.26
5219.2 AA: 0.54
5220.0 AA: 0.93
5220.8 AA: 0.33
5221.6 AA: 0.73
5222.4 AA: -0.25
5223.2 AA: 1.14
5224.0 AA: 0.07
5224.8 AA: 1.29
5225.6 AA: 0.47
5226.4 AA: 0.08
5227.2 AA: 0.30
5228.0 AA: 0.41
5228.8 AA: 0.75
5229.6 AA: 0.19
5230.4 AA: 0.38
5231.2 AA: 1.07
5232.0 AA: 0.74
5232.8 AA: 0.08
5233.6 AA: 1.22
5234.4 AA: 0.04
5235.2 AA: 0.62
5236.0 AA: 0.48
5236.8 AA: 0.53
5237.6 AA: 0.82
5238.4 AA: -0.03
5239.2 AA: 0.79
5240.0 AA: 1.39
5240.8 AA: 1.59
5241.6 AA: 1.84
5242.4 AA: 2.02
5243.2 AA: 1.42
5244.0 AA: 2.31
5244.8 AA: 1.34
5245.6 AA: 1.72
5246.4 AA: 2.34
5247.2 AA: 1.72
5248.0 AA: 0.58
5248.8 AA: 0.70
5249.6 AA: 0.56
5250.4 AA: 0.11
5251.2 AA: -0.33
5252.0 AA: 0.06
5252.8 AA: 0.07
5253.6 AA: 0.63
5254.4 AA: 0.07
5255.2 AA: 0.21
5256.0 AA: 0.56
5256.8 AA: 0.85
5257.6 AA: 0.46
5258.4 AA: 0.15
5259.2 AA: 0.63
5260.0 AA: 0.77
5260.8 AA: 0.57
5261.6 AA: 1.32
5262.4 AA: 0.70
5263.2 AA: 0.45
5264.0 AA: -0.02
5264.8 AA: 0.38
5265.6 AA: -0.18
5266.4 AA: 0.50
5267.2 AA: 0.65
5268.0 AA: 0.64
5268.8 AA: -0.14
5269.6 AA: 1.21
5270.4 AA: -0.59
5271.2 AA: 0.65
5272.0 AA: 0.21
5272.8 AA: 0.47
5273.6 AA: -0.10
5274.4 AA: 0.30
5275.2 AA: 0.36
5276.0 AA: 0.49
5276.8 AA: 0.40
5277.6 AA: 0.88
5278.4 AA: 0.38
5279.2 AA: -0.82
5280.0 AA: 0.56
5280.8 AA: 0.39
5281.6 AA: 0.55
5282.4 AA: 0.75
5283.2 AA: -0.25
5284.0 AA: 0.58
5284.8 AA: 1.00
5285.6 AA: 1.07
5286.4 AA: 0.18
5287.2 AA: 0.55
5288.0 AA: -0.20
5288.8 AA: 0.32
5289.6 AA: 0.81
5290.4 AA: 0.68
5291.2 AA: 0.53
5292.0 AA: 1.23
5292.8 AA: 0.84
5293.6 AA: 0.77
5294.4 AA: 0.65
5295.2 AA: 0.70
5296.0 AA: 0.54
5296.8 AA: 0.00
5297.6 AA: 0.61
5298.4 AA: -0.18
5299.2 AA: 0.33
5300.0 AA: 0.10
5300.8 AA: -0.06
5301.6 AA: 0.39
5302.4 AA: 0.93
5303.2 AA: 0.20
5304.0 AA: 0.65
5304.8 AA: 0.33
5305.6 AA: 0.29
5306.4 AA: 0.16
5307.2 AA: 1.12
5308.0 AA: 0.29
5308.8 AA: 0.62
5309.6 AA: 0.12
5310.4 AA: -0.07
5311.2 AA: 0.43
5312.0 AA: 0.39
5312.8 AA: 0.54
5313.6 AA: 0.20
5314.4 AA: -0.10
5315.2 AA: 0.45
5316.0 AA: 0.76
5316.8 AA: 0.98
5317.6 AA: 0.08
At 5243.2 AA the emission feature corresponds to [O II] 3727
